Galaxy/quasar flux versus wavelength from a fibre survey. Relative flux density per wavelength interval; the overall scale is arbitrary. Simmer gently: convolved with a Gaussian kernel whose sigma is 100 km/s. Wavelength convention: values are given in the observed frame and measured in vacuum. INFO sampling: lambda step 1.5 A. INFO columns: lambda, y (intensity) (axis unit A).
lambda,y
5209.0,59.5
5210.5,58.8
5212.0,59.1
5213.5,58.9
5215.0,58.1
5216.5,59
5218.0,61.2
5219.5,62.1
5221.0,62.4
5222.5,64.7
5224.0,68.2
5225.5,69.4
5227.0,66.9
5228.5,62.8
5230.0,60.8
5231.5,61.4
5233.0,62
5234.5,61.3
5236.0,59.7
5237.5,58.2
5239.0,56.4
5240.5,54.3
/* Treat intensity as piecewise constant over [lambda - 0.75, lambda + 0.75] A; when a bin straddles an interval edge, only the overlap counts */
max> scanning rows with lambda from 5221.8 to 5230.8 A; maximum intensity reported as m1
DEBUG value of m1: 69.4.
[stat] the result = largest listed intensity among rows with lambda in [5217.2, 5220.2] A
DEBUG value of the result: 62.1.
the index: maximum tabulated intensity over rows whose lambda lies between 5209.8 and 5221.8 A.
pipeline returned 62.4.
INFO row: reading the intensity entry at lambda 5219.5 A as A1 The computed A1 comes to 62.1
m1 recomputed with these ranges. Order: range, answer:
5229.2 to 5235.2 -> 62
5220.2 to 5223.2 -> 64.7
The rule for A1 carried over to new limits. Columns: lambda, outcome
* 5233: 62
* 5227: 66.9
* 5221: 62.4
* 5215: 58.1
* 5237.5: 58.2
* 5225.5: 69.4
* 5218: 61.2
